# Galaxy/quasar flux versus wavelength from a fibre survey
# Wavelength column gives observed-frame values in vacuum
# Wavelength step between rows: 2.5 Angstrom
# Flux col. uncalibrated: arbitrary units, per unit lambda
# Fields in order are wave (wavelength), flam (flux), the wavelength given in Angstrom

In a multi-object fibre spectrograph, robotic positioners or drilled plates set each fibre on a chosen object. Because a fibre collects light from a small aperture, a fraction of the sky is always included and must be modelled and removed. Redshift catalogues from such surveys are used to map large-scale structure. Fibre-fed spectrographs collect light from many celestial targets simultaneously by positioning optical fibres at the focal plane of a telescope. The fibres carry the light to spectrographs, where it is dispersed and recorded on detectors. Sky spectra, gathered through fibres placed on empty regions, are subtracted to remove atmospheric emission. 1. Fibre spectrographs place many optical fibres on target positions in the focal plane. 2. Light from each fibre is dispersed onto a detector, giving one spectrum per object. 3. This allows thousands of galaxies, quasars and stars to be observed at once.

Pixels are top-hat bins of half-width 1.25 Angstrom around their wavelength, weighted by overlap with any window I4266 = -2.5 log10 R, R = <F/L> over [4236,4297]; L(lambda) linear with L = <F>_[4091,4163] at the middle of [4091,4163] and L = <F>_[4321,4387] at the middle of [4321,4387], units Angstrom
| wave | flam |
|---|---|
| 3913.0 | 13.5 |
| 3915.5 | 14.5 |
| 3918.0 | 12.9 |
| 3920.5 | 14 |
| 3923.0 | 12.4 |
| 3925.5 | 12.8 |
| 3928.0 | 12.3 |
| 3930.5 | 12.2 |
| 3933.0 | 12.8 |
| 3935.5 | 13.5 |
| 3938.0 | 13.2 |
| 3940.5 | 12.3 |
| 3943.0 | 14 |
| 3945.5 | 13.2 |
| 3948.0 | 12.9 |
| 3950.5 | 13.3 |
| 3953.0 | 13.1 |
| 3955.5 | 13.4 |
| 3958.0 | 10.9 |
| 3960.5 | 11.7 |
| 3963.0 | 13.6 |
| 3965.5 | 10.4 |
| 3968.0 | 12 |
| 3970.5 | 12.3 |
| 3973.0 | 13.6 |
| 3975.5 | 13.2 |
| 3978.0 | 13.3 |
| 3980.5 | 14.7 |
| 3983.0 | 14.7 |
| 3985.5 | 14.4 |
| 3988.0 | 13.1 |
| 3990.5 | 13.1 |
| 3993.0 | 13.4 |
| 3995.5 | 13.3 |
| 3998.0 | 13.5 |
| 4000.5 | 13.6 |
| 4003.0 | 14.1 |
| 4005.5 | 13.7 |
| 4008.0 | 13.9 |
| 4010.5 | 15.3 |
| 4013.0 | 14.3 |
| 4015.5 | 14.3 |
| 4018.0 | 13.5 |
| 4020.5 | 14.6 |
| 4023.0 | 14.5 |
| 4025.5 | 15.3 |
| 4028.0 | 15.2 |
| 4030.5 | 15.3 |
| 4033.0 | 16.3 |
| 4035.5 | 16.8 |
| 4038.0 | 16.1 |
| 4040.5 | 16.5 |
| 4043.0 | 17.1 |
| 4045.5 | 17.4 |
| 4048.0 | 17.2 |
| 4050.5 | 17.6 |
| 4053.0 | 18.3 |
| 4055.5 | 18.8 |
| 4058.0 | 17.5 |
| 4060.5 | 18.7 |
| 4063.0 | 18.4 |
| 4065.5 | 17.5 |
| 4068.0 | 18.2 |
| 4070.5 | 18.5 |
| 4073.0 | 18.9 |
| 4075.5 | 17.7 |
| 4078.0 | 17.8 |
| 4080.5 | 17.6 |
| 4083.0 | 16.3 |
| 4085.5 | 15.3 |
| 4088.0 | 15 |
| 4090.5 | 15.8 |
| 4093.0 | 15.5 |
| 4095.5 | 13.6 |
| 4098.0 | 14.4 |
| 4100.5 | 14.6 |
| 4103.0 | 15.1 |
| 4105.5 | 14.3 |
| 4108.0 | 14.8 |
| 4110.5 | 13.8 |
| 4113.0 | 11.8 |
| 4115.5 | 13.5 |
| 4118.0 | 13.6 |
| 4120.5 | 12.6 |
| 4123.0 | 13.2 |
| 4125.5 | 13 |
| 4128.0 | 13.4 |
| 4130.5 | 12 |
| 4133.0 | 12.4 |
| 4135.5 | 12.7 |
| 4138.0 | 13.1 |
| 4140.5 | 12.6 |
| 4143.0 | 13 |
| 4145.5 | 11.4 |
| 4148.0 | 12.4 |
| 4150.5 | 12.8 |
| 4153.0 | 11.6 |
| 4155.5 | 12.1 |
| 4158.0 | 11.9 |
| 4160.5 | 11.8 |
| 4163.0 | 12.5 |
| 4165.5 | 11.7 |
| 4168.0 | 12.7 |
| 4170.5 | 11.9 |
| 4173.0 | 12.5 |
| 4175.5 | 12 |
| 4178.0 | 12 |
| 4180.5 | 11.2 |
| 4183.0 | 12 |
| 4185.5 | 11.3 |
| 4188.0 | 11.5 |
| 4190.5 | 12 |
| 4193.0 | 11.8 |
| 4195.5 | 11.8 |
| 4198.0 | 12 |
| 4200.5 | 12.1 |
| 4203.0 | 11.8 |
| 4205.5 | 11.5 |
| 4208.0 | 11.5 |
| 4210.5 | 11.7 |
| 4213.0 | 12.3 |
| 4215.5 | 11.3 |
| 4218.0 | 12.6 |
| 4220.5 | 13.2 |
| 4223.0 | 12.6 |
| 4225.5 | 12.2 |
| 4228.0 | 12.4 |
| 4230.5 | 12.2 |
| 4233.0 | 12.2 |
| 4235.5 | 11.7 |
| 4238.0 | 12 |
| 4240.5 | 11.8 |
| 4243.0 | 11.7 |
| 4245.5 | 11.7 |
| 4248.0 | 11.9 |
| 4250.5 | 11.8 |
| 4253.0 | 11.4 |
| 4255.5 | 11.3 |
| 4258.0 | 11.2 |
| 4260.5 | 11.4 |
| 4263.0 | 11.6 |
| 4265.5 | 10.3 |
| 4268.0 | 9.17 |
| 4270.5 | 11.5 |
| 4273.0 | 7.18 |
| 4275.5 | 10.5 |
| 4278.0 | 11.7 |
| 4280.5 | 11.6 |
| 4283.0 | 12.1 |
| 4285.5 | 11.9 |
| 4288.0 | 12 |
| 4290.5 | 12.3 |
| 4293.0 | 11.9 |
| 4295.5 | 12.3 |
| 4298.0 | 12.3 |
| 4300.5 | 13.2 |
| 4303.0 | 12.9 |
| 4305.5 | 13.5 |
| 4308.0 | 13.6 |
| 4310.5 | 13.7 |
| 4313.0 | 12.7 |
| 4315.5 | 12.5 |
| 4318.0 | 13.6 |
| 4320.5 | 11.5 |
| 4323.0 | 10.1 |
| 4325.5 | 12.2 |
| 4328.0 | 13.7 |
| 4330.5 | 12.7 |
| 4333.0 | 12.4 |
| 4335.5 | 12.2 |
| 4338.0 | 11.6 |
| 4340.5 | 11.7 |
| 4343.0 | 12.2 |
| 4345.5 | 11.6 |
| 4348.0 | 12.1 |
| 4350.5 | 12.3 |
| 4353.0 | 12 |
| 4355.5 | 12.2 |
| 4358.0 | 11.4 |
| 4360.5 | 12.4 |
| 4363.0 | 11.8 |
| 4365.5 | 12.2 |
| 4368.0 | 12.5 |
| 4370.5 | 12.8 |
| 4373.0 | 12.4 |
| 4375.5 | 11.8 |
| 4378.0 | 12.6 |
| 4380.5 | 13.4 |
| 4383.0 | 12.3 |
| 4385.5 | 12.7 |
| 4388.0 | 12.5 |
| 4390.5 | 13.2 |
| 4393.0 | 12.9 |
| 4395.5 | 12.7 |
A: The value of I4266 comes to 0.11 mag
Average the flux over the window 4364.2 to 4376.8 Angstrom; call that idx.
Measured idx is 12.3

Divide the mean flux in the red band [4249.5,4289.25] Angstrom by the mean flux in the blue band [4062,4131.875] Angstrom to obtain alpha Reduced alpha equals 0.7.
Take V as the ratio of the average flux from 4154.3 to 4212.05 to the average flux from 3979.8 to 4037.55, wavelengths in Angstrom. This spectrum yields 0.82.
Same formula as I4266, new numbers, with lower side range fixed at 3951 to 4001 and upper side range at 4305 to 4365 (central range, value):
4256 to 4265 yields 0.11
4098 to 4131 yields -0.07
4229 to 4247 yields 0.05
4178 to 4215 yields 0.08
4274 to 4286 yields 0.09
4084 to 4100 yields -0.17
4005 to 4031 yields -0.12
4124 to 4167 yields 0.03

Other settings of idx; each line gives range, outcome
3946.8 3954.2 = 13.1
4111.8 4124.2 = 12.9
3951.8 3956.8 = 13.2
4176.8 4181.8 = 11.6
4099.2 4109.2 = 14.7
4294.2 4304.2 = 12.7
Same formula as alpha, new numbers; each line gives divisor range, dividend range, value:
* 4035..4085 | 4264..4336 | 0.68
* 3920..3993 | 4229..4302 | 0.89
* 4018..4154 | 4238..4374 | 0.78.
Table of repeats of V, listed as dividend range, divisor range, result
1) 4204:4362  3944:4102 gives 0.79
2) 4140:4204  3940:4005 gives 0.91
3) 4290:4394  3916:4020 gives 0.94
